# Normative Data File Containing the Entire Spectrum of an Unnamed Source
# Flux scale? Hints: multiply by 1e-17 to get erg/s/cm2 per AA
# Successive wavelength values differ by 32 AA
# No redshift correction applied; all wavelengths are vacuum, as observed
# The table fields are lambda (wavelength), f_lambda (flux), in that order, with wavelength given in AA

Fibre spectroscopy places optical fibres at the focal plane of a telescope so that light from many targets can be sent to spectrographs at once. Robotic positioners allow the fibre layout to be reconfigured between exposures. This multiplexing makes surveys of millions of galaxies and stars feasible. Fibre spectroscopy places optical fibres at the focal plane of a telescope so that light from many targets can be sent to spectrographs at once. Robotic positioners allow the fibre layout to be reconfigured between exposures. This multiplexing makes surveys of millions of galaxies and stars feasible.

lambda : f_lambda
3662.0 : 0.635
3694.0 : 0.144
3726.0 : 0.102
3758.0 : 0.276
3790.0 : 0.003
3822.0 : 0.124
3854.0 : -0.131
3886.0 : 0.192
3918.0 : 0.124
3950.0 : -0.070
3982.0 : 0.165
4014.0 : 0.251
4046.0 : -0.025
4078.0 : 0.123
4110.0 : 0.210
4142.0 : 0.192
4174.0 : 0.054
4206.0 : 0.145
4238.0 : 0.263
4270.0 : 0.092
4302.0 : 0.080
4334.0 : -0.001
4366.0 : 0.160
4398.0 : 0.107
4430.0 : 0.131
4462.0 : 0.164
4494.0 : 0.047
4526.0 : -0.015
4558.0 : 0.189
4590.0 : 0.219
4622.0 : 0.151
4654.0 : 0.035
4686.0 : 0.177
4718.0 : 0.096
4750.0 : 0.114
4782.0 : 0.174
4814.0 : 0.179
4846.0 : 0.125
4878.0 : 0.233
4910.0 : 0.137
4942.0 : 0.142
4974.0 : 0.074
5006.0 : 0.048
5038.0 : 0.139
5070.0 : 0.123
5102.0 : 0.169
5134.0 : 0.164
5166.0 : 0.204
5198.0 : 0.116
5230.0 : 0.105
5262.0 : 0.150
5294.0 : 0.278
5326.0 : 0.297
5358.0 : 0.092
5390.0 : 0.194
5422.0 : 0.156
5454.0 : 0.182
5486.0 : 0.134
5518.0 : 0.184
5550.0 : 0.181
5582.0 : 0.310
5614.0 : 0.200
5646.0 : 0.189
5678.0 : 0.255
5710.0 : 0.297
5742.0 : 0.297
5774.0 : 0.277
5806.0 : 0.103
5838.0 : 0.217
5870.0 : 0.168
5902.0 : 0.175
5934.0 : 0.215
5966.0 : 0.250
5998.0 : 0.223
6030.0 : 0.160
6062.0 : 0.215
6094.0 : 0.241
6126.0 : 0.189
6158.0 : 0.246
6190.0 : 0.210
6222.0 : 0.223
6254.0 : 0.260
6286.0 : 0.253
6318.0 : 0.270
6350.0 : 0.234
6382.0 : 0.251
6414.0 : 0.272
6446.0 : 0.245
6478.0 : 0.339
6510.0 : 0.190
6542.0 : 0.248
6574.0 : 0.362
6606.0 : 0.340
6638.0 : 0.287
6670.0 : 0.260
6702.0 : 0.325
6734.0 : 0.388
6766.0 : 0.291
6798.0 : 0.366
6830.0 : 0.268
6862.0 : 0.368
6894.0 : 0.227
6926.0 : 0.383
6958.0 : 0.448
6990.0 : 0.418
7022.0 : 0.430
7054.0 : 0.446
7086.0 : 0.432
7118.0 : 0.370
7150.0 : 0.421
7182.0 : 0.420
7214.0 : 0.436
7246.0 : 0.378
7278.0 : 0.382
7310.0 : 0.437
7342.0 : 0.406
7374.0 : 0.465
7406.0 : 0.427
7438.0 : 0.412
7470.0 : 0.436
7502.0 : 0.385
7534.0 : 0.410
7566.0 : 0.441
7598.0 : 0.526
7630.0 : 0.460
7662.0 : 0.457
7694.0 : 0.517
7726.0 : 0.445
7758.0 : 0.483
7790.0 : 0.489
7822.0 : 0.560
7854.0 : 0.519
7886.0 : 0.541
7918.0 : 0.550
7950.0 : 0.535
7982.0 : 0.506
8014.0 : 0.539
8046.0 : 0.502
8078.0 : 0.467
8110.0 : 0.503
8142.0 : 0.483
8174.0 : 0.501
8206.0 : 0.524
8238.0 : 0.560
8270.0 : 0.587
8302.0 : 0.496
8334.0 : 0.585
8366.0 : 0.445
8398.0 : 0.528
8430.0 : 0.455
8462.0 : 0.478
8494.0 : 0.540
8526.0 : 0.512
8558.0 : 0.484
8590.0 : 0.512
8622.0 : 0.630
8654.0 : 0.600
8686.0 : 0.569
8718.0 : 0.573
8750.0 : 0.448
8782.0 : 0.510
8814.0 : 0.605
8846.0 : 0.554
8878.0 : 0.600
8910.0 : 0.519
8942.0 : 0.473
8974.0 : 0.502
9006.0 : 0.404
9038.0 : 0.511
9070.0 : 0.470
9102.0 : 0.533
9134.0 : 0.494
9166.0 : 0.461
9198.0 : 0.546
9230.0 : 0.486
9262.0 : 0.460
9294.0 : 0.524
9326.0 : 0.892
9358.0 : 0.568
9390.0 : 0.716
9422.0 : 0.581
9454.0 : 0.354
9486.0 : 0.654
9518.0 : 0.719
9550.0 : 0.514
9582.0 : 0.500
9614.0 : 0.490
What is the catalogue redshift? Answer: 0.74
